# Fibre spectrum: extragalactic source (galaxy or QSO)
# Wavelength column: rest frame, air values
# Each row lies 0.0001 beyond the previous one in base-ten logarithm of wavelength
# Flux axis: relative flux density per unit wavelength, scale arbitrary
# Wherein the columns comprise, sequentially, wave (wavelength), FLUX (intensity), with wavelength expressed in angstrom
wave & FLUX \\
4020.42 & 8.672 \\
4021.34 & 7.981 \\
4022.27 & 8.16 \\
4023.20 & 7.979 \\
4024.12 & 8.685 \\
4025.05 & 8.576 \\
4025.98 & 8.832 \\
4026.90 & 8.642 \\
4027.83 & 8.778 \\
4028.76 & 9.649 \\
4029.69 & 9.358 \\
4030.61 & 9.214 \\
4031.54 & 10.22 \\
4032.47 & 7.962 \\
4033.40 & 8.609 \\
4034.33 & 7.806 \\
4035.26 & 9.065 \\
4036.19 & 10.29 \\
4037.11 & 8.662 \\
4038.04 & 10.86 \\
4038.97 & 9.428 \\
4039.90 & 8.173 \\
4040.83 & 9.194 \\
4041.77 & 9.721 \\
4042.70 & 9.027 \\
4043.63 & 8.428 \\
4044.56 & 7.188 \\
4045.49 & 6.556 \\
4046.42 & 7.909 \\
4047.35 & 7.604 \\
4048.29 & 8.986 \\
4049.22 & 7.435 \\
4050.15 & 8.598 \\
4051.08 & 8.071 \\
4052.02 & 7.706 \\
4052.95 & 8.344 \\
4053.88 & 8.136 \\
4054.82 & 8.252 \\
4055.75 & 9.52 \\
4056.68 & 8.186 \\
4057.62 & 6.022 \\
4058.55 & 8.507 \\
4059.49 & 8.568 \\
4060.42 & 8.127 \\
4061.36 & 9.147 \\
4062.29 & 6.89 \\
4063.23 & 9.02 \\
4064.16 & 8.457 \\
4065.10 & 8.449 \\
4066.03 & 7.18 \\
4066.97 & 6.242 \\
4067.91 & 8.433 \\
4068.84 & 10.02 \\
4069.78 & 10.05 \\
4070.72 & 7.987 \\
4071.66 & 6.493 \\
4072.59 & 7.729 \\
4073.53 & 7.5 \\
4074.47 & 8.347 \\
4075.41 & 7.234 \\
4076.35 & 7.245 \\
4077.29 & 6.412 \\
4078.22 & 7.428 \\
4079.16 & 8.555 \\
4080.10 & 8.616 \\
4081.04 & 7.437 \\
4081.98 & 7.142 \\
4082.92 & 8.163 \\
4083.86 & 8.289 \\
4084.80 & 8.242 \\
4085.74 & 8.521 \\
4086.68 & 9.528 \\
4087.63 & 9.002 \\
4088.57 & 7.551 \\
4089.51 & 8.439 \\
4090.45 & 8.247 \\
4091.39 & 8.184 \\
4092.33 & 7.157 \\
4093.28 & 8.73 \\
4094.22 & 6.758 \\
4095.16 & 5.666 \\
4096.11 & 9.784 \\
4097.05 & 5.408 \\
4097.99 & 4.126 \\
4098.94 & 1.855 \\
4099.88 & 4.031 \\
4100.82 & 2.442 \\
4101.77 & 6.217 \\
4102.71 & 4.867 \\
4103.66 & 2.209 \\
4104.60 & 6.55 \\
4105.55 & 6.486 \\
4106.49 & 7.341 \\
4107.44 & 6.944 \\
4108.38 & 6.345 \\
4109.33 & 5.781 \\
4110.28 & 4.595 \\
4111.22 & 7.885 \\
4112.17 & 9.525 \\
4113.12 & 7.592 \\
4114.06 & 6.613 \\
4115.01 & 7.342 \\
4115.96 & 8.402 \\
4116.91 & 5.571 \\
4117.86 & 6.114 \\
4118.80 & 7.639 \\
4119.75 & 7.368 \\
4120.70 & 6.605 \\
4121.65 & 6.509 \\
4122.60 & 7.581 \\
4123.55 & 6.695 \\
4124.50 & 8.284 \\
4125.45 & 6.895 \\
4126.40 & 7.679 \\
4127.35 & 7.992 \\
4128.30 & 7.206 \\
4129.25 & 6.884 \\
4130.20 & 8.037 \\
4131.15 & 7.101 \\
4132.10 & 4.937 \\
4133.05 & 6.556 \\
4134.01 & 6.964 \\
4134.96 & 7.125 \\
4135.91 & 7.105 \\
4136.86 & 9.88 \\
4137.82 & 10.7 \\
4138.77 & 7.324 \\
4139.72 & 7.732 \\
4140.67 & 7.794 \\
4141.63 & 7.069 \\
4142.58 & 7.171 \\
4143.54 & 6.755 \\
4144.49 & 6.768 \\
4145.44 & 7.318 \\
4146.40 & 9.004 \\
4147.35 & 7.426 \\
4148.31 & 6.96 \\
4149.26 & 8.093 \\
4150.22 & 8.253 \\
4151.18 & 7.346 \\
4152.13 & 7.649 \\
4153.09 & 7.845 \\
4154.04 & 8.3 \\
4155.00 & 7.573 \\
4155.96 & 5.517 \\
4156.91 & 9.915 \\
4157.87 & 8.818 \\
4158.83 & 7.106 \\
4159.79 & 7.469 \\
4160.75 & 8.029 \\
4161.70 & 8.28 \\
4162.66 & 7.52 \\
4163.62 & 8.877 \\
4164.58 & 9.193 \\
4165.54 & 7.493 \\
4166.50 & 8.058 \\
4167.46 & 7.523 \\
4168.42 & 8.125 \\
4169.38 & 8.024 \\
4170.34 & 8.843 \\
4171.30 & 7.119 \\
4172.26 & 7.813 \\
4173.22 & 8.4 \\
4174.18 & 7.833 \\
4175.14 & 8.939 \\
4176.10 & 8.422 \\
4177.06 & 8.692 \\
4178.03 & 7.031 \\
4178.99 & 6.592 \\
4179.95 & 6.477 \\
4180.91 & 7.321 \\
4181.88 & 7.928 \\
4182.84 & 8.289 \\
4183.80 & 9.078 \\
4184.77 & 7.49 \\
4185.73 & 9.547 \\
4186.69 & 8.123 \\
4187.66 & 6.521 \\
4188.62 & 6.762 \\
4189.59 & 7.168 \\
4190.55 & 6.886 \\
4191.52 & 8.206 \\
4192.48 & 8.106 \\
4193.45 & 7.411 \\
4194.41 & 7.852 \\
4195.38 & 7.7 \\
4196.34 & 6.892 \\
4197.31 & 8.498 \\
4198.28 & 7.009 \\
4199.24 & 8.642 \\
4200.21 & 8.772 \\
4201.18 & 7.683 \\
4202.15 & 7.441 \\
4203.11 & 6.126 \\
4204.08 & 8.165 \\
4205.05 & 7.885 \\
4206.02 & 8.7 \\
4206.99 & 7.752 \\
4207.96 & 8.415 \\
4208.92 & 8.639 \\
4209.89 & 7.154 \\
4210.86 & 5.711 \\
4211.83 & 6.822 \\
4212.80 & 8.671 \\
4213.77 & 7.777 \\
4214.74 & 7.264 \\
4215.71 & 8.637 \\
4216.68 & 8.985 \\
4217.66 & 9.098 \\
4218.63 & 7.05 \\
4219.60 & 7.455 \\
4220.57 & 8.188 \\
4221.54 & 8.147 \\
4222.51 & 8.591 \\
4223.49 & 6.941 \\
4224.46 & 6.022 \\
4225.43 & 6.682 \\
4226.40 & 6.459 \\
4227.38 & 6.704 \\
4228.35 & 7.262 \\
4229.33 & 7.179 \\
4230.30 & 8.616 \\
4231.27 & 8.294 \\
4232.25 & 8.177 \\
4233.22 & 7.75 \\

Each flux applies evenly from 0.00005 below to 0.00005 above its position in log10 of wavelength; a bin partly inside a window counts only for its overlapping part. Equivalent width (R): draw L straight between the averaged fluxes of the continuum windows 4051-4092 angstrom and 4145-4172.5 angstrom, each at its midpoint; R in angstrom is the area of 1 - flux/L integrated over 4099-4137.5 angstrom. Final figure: 6.4 angstrom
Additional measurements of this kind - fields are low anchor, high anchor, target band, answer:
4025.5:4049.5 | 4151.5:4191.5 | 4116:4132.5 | 2.3 angstrom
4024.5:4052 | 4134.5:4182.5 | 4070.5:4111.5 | 7.2 angstrom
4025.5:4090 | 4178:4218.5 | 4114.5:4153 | 3.0 angstrom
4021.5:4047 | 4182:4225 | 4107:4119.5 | 2.0 angstrom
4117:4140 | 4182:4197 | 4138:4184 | -1.6 angstrom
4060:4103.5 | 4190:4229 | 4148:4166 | -0.9 angstrom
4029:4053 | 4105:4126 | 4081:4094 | -1.0 angstrom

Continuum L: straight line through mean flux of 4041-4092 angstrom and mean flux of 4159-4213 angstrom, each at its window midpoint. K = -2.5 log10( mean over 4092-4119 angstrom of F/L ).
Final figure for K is 0.28 mag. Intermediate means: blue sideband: 8.1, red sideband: 7.81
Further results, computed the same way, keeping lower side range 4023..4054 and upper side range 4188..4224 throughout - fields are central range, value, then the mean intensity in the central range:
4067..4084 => 0.07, 7.9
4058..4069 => 0.04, 8.19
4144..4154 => 0.05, 7.7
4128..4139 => 0.09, 7.49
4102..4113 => 0.30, 6.27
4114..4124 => 0.18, 6.96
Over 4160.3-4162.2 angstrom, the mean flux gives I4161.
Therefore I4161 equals 8.18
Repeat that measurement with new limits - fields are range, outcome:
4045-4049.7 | 7.7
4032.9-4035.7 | 8.47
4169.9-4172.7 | 7.92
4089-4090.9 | 8.34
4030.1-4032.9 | 9.17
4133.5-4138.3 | 8.33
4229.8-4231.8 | 8.45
